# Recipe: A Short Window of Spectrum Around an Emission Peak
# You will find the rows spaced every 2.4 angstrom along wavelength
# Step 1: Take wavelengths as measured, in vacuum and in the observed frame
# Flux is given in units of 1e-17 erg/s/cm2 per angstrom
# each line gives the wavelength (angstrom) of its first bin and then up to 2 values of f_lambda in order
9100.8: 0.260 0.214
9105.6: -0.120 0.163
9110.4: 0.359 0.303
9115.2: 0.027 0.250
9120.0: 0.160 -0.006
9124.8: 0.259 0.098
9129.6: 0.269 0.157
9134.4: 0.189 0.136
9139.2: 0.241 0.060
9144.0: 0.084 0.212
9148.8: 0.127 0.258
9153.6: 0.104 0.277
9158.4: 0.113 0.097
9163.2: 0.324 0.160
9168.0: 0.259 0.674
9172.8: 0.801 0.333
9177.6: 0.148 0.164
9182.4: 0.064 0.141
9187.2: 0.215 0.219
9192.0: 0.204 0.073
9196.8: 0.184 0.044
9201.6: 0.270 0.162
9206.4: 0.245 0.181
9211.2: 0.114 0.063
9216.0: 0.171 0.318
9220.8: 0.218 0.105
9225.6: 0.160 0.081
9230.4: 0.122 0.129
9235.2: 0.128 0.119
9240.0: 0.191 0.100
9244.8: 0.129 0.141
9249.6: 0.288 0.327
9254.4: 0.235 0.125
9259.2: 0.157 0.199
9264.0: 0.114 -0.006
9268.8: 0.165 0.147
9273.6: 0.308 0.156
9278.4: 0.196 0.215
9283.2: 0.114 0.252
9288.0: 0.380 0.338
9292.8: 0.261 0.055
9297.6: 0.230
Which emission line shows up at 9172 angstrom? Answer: H-beta 4861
